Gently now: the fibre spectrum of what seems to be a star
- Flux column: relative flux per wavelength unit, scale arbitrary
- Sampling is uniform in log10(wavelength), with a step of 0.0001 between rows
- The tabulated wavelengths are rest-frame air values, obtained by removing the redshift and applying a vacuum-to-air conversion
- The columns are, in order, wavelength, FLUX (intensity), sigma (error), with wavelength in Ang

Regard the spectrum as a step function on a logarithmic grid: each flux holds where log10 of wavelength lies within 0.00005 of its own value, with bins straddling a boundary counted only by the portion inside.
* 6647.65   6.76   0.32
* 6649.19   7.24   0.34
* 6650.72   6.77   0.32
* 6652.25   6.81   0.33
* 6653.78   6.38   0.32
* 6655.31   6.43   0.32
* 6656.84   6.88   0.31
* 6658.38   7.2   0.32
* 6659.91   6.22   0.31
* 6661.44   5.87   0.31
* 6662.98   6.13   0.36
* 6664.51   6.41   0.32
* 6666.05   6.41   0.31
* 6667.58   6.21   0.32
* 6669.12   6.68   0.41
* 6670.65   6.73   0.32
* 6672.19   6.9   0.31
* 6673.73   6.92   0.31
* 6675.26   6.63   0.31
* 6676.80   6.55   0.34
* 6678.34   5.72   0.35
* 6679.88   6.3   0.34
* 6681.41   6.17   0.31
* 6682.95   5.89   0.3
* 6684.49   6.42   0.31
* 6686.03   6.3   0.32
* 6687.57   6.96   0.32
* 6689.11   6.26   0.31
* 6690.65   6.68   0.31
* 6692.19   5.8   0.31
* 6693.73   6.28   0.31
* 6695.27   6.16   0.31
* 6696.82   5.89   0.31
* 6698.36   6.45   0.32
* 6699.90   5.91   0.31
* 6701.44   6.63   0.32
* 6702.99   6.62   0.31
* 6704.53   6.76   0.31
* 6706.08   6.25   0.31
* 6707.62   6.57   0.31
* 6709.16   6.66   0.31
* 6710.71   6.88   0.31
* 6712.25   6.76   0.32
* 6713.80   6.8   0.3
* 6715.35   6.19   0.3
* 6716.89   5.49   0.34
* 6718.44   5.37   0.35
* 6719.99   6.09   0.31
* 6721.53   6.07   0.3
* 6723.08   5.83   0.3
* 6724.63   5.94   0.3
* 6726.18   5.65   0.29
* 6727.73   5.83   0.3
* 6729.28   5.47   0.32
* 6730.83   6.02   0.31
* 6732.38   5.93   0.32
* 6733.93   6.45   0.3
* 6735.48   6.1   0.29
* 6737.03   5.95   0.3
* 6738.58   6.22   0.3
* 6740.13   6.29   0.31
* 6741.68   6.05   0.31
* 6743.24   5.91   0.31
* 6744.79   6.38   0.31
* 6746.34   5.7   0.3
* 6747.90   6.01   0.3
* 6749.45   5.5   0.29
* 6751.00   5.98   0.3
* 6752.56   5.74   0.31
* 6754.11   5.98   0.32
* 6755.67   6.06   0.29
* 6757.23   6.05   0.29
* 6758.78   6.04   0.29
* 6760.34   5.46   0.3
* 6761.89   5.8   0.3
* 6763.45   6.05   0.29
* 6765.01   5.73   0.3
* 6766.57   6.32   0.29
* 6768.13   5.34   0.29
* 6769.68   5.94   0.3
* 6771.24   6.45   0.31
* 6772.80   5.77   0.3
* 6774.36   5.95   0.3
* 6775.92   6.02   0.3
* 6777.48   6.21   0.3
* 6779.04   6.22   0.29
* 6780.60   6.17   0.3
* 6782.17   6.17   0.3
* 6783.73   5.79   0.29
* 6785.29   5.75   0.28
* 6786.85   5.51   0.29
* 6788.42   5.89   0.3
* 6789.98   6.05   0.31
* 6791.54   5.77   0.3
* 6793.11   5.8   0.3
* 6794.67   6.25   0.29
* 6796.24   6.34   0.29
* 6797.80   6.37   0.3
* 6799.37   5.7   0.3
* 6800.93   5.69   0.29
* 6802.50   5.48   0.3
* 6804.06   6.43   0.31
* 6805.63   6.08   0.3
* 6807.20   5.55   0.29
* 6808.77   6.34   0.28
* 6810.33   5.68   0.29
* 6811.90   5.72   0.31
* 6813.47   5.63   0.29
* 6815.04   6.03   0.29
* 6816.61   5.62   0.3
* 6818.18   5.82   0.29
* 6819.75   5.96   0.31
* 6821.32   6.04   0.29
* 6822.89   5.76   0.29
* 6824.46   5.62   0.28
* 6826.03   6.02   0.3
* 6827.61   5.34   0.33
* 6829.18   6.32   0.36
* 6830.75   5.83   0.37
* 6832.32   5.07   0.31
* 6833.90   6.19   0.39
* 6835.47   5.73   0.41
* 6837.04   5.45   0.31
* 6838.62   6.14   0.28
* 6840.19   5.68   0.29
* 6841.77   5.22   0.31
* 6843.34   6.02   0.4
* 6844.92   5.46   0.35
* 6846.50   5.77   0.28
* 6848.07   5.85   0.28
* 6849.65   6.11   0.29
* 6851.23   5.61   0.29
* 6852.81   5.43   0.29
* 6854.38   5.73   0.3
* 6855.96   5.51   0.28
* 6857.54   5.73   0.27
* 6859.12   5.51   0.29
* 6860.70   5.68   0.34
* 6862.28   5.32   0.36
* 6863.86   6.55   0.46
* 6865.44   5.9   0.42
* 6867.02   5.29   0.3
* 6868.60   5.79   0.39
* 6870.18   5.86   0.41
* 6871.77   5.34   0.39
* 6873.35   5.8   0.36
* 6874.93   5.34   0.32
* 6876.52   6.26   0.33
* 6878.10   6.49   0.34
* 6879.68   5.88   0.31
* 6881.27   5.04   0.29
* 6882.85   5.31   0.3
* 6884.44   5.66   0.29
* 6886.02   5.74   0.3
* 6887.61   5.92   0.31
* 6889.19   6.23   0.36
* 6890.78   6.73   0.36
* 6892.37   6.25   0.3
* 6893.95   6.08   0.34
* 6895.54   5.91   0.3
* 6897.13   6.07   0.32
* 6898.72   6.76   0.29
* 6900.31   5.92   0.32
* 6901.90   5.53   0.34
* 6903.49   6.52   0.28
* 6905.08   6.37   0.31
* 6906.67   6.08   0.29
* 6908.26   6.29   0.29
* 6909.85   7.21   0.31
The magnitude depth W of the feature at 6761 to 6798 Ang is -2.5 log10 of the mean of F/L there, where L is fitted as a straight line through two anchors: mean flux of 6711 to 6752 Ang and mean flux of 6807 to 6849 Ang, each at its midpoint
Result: -0.02 mag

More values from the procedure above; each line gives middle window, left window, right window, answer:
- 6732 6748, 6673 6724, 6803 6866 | 0.01 mag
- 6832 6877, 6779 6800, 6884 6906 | 0.07 mag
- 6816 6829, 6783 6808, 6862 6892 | 0.01 mag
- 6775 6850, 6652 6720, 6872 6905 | 0.05 mag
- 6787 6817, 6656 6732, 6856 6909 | 0.03 mag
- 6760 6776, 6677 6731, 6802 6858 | 0.02 mag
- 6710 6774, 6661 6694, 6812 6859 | 0.02 mag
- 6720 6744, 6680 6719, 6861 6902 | 0.05 mag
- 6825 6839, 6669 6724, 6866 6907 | 0.05 mag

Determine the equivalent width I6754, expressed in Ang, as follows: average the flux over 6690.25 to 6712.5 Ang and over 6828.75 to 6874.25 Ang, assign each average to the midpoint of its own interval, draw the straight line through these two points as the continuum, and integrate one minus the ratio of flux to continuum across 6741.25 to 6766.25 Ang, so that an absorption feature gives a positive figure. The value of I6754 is 1.0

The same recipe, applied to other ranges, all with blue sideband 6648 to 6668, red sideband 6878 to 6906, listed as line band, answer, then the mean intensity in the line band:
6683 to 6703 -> 0.5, 6.31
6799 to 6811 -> 0.6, 5.88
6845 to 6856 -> 0.7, 5.71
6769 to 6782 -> 0.4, 6.09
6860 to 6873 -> 0.7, 5.72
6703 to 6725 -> 0.5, 6.28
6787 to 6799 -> 0.4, 6.02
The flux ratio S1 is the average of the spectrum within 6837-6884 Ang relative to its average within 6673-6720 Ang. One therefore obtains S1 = 0.90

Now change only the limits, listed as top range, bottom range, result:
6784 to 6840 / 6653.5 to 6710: 0.91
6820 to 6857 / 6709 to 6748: 0.95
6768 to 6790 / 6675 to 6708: 0.94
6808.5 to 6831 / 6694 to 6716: 0.90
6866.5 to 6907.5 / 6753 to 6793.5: 1.00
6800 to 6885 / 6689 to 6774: 0.95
